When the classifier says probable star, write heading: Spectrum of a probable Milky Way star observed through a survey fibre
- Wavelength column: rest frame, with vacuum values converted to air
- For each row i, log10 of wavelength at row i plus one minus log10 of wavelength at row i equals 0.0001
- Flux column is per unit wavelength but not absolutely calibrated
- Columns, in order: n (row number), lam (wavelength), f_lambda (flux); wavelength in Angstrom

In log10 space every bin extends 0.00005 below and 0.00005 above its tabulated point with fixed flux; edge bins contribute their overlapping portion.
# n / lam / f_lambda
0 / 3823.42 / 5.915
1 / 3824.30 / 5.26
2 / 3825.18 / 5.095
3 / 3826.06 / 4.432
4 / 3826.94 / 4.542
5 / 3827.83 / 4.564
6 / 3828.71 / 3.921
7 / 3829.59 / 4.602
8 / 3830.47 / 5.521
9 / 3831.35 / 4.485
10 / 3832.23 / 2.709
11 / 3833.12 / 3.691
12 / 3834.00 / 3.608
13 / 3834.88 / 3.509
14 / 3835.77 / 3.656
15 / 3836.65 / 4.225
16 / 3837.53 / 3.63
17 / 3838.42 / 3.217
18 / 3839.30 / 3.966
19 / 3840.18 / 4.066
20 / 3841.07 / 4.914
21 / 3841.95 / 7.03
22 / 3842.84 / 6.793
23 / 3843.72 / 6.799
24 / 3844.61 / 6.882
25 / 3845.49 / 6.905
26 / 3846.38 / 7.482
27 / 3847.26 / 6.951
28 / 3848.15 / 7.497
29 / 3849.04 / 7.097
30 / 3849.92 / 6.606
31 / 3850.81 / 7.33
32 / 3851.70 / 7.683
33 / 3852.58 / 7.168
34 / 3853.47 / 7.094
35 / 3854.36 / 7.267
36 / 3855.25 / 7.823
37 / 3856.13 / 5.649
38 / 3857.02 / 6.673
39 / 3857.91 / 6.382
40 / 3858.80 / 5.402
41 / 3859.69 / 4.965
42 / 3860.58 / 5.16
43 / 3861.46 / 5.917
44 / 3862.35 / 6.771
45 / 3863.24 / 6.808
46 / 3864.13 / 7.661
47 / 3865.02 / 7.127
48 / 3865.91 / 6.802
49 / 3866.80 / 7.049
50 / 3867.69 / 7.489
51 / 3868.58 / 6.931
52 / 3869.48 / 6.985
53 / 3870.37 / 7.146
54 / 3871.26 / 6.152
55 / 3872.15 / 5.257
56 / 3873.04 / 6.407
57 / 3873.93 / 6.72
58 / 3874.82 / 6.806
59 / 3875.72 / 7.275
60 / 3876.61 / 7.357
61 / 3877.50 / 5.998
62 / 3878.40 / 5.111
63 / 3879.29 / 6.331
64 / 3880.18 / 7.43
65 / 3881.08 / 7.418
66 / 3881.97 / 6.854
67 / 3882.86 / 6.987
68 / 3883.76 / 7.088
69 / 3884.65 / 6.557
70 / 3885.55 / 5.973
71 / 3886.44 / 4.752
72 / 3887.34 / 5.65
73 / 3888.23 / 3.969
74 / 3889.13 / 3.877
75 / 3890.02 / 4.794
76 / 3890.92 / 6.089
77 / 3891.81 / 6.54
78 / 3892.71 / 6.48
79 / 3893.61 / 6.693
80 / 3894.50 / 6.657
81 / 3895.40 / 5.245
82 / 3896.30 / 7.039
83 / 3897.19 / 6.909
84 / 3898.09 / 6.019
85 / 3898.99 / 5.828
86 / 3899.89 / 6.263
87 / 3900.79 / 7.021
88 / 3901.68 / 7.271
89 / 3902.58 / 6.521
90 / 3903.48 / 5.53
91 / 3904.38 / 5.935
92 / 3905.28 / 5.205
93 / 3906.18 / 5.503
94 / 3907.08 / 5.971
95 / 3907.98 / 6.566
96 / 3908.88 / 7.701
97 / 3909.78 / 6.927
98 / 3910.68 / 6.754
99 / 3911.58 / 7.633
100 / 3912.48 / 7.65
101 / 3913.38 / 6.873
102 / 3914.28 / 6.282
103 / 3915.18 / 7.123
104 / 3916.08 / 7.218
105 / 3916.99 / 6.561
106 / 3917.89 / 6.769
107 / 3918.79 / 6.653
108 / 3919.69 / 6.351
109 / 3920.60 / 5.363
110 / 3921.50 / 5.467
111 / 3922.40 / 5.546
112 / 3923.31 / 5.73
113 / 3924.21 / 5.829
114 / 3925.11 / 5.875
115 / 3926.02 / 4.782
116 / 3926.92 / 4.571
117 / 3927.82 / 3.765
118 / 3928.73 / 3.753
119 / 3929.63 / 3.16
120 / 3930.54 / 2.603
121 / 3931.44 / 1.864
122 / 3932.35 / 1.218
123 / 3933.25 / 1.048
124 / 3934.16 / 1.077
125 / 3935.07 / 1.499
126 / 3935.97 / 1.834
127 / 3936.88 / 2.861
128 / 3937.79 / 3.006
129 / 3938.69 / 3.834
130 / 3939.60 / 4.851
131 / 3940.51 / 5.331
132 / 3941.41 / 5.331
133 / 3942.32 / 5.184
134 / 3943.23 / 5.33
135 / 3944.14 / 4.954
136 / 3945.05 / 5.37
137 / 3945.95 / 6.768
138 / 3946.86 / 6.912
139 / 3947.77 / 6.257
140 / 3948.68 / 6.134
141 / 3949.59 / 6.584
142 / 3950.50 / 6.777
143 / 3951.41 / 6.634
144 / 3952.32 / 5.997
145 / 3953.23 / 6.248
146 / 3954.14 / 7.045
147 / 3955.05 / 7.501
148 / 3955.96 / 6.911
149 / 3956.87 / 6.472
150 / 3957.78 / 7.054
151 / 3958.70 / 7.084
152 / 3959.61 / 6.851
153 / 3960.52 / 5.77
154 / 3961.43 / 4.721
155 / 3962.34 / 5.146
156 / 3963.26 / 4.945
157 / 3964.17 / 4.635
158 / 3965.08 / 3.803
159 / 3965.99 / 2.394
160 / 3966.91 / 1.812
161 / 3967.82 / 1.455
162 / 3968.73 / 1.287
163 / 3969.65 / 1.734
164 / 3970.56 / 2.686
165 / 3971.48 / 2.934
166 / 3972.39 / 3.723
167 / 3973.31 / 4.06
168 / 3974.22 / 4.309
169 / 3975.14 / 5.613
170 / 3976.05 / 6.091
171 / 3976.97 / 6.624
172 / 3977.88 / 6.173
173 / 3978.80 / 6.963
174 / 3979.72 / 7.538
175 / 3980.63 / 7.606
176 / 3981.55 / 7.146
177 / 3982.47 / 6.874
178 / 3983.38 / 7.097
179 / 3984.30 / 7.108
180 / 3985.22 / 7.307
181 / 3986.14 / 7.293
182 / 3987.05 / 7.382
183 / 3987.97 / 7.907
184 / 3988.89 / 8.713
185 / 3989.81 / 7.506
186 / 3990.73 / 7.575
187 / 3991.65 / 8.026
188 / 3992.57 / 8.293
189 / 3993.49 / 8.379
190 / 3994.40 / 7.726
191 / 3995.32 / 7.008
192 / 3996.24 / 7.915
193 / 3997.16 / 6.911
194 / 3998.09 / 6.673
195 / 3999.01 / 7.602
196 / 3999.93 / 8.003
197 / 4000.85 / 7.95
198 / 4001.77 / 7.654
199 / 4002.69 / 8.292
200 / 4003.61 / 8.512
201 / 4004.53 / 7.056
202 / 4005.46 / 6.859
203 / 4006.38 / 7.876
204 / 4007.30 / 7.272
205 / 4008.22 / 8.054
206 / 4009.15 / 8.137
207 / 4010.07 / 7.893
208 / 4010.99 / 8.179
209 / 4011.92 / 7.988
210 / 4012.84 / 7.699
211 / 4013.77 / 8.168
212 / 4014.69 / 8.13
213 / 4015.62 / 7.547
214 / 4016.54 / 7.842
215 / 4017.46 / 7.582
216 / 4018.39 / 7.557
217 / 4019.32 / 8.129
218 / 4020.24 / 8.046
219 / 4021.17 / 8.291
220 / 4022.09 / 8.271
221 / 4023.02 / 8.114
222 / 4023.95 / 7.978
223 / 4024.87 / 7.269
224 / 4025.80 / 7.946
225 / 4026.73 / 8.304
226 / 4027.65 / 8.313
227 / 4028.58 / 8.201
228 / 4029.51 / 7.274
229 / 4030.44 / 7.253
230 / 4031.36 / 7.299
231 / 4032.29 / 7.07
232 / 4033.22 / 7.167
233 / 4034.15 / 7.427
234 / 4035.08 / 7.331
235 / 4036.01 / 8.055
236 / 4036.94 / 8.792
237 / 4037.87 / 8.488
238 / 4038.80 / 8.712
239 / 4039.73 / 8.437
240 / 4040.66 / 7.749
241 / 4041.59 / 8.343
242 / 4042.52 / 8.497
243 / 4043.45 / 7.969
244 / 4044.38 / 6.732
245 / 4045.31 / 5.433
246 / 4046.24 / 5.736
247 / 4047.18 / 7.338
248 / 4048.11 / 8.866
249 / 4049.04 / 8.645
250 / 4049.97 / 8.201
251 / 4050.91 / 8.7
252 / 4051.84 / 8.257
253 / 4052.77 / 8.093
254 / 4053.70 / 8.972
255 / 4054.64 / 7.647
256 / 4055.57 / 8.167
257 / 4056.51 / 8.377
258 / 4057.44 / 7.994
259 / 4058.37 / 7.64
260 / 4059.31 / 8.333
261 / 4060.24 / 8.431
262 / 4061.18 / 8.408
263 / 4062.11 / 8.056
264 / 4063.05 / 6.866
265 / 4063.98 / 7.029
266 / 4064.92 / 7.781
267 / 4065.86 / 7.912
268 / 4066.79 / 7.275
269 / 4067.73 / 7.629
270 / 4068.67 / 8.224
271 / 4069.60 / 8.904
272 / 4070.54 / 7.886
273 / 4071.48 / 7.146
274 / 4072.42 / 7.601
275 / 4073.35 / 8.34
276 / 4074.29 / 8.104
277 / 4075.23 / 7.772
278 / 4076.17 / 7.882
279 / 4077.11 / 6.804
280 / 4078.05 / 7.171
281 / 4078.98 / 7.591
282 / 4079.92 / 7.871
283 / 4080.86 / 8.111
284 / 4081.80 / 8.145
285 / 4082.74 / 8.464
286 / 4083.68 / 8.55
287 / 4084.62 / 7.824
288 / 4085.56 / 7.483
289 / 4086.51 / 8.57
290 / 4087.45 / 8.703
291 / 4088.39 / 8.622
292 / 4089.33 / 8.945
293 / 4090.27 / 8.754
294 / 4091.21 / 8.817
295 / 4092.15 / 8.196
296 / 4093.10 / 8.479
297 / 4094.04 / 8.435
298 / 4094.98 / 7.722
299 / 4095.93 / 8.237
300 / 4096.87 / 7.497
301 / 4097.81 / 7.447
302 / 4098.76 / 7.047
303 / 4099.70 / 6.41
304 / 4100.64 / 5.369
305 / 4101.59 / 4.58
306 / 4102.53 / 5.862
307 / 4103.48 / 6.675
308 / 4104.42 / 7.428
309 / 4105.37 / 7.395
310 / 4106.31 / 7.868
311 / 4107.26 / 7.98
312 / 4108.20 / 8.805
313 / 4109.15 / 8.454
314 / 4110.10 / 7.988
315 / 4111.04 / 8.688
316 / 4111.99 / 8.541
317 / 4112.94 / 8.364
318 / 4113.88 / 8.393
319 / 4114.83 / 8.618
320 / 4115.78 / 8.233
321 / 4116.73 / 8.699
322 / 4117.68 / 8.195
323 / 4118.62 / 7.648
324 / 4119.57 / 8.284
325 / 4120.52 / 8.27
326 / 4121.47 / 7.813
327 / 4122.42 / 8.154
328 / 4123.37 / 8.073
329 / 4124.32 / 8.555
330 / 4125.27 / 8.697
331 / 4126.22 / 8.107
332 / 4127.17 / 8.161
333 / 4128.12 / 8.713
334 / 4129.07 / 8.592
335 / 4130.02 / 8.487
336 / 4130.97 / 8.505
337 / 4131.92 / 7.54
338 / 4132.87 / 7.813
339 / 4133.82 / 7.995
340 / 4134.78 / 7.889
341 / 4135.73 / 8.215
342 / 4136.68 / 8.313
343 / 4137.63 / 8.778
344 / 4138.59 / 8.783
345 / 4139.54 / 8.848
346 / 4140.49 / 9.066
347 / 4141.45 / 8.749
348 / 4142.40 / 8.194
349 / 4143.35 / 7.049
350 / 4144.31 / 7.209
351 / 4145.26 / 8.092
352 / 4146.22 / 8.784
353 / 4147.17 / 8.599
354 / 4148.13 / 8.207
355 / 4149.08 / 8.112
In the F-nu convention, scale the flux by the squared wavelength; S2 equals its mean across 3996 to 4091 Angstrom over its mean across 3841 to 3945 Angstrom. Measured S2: 1.4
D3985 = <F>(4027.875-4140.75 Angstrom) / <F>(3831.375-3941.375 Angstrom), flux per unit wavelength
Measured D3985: 1.38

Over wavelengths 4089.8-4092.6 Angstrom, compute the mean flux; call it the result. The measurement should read 8.61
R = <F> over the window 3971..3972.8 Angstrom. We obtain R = 3.31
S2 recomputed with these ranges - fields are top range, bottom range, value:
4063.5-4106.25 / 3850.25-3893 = 1.33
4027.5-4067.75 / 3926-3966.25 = 1.71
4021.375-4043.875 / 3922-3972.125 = 1.82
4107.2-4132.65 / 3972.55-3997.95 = 1.26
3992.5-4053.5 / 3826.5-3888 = 1.41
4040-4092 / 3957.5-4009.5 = 1.31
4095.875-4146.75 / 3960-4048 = 1.22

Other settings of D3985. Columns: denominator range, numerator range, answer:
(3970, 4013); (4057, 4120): 1.12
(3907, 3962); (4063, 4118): 1.44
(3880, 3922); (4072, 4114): 1.23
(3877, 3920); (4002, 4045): 1.24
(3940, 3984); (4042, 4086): 1.44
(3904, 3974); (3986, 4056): 1.55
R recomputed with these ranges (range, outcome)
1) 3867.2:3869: 7.21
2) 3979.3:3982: 7.44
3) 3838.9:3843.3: 5.38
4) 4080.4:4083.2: 8.24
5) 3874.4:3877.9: 6.87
